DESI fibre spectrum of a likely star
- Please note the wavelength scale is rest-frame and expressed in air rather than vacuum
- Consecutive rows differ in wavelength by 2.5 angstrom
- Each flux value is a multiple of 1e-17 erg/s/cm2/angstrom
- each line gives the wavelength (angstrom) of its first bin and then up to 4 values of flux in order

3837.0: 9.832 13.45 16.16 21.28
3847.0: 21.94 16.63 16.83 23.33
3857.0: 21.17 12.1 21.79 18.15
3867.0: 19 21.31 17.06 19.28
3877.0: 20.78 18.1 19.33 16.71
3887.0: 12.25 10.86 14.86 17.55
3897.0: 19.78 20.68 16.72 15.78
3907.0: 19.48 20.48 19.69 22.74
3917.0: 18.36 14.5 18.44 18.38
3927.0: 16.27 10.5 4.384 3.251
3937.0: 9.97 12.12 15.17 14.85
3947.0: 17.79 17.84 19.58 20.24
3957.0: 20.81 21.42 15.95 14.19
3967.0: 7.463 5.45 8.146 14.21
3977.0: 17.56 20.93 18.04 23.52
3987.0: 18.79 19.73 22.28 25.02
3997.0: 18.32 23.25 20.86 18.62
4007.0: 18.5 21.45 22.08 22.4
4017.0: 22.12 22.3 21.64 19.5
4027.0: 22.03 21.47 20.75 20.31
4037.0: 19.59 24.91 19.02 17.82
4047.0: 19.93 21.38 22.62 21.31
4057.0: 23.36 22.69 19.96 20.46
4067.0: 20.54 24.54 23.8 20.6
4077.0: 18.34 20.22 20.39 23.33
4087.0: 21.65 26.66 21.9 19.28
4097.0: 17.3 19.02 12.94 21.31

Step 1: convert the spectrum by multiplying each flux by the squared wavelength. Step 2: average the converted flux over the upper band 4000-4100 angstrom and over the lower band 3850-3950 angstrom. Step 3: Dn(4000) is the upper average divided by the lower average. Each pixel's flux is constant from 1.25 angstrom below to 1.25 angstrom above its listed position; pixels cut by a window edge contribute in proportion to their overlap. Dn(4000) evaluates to 1.4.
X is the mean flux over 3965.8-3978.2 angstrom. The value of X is 10.6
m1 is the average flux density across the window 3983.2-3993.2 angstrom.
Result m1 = 21.1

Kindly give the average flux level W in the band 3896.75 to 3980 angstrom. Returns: 15.6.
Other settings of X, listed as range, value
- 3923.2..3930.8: 15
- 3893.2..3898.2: 18.6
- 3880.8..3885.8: 17.9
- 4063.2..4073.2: 22.3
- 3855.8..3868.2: 18.4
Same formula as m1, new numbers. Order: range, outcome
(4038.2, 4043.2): 22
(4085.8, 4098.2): 21.4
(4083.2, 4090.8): 23.8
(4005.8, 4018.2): 21.3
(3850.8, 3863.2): 19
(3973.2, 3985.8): 18.8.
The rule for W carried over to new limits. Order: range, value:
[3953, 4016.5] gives 18.4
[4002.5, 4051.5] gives 20.9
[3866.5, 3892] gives 17.3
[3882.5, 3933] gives 16.5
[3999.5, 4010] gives 20.1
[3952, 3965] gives 18.9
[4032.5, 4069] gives 21.1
